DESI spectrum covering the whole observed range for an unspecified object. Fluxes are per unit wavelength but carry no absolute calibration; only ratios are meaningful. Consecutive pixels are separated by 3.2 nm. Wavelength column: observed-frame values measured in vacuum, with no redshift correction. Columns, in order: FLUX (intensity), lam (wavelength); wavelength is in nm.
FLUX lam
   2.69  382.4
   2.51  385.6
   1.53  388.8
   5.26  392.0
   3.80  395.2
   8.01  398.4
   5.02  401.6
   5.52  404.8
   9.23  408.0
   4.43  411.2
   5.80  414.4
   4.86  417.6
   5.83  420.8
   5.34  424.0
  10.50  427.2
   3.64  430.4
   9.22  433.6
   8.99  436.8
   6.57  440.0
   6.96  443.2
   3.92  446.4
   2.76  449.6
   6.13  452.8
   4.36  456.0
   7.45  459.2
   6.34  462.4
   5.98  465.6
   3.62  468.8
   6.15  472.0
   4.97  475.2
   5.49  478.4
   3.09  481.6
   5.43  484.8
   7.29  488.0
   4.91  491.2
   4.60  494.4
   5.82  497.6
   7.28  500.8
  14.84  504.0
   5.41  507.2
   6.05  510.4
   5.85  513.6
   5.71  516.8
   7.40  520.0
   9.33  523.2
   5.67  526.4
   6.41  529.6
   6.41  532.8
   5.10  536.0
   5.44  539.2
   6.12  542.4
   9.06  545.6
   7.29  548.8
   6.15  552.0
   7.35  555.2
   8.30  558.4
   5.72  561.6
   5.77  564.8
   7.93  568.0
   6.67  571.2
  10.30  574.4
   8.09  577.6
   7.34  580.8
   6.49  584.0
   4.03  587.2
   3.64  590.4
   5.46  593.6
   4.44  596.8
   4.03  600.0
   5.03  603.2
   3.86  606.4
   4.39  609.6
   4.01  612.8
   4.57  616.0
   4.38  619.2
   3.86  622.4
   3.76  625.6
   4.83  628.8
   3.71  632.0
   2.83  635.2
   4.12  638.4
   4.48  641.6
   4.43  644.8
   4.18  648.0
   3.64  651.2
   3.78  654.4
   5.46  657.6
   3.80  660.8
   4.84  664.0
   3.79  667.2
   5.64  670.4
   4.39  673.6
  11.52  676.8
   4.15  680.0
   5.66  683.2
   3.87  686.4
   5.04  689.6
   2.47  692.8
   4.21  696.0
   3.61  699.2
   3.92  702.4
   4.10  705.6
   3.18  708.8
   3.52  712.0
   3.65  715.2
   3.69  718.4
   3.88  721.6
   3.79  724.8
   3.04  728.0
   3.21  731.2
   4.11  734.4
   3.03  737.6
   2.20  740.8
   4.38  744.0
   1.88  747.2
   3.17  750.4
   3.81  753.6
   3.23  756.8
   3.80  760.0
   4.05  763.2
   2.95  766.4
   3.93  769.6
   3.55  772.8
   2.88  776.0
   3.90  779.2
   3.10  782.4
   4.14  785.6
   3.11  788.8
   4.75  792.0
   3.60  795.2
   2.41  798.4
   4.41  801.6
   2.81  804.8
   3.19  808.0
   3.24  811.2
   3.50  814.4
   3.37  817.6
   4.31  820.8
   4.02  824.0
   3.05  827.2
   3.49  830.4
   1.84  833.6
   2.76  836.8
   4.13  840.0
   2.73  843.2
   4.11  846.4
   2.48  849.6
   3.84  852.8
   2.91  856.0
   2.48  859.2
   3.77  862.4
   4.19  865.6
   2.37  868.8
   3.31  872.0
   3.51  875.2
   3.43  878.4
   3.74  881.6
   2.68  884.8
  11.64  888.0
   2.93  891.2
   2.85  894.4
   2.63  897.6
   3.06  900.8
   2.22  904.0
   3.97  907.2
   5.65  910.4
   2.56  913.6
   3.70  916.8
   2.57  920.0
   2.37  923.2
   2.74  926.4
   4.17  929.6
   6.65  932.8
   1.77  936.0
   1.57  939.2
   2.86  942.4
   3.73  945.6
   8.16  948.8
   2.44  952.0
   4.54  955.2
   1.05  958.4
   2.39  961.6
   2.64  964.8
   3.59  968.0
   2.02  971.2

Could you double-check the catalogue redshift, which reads 0.35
